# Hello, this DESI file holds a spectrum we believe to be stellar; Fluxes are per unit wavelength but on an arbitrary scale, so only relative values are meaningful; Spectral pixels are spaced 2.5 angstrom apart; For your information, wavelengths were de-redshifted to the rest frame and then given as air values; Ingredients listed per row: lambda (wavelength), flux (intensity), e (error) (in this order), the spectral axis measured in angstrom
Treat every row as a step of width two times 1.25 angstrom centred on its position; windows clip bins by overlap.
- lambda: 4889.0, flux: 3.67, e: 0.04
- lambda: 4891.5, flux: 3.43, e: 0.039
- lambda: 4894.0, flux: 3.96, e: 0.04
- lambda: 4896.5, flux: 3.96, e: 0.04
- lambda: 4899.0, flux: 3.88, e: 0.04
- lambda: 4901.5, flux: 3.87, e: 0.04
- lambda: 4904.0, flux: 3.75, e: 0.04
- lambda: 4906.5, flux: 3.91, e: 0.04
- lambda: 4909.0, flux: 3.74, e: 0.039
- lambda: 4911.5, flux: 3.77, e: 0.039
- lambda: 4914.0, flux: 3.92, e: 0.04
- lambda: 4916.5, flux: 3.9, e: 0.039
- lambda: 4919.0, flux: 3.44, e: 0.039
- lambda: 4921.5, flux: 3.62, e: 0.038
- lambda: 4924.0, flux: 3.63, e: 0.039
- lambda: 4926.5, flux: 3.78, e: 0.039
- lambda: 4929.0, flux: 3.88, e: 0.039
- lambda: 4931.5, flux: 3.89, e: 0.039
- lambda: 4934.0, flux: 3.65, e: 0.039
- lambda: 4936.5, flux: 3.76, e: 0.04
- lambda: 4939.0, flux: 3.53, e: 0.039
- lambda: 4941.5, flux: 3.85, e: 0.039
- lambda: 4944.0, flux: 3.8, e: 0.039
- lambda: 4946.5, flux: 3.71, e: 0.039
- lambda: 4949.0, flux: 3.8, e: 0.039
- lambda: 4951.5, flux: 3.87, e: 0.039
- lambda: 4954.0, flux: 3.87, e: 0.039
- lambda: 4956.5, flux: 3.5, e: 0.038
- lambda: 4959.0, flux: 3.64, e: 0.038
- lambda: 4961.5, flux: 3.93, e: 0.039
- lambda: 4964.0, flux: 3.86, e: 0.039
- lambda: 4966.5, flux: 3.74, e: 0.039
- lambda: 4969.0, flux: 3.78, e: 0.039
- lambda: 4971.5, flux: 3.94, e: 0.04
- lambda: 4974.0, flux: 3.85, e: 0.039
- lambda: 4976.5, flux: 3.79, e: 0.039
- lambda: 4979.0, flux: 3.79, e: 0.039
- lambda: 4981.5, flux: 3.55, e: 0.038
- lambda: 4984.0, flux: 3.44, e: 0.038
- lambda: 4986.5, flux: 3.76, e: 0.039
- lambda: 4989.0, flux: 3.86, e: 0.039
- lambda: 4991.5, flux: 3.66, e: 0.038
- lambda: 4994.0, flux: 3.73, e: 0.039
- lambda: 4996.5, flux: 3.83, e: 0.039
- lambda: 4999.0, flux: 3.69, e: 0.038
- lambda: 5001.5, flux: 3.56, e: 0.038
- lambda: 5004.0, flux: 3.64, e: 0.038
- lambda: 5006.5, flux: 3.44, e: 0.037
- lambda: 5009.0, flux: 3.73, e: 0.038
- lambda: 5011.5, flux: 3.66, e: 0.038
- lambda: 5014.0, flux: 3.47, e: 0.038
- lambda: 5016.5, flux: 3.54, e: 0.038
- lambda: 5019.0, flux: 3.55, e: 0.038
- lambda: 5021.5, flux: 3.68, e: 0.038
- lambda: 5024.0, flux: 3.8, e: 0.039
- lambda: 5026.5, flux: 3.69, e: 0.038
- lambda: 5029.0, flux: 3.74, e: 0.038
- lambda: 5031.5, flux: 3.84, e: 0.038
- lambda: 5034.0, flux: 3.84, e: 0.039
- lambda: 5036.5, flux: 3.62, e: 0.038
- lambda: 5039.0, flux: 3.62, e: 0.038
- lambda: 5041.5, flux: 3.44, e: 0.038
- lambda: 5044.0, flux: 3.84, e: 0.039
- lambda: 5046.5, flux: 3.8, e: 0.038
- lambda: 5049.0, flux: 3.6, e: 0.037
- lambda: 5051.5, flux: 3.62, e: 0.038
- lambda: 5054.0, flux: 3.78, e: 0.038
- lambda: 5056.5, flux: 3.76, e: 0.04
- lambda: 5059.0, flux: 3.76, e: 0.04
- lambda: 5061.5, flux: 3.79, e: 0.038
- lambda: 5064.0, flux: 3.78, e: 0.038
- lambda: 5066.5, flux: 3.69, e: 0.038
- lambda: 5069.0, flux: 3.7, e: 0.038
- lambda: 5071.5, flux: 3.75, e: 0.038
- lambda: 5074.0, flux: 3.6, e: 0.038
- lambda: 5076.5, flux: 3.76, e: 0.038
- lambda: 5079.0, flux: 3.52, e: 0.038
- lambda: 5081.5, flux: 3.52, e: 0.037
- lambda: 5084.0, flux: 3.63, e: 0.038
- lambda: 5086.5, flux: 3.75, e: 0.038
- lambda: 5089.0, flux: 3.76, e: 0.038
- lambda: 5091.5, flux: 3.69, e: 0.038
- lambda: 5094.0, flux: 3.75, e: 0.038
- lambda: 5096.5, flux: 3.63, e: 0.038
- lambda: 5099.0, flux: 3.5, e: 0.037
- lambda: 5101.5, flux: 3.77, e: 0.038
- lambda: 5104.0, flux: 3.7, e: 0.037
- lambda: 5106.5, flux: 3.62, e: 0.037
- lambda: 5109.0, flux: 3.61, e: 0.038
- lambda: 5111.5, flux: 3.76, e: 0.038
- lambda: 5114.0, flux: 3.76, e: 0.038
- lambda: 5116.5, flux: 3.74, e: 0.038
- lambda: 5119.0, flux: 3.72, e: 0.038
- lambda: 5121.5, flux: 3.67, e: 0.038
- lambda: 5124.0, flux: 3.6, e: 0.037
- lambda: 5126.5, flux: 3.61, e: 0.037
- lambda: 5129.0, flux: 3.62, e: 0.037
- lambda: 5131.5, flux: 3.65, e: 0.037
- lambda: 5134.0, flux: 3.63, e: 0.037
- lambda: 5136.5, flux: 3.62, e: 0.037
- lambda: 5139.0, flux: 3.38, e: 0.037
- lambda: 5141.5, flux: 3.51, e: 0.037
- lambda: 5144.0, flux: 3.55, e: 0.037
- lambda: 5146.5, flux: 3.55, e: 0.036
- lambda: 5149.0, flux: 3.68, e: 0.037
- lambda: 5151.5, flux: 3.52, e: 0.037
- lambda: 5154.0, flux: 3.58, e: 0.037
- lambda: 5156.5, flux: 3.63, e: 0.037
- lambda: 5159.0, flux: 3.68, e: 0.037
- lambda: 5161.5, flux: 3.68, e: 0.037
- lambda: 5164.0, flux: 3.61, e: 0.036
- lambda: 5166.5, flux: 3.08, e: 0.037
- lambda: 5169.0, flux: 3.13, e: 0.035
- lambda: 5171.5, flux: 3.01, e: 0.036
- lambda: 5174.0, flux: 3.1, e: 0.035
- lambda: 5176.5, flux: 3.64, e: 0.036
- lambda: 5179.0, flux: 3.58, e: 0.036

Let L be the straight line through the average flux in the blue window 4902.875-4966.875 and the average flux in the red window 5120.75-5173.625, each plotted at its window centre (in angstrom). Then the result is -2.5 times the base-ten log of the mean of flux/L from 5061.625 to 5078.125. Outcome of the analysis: -0.033 mag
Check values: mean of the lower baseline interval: 3.76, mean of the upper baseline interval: 3.51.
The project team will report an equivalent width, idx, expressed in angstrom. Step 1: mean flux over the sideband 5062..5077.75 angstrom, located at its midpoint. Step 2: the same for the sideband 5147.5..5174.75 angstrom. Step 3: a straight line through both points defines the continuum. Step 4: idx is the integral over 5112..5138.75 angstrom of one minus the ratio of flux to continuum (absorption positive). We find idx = -0.8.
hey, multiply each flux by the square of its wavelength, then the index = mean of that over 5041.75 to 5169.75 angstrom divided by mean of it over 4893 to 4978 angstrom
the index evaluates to 1.03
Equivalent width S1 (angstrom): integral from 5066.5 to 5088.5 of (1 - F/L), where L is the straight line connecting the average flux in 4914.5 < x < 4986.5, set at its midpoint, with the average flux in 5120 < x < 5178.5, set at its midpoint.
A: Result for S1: -0.4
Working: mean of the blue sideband 3.74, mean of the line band 3.66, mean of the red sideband 3.51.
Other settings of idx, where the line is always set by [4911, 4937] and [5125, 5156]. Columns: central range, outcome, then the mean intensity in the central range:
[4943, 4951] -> -0.1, 3.78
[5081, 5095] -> -0.3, 3.69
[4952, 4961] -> 0.0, 3.71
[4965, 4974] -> -0.3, 3.83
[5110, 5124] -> -0.5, 3.72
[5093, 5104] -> -0.2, 3.66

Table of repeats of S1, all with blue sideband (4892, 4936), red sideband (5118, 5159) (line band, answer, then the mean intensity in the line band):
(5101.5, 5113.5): -0.2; 3.69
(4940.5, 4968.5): -0.2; 3.78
